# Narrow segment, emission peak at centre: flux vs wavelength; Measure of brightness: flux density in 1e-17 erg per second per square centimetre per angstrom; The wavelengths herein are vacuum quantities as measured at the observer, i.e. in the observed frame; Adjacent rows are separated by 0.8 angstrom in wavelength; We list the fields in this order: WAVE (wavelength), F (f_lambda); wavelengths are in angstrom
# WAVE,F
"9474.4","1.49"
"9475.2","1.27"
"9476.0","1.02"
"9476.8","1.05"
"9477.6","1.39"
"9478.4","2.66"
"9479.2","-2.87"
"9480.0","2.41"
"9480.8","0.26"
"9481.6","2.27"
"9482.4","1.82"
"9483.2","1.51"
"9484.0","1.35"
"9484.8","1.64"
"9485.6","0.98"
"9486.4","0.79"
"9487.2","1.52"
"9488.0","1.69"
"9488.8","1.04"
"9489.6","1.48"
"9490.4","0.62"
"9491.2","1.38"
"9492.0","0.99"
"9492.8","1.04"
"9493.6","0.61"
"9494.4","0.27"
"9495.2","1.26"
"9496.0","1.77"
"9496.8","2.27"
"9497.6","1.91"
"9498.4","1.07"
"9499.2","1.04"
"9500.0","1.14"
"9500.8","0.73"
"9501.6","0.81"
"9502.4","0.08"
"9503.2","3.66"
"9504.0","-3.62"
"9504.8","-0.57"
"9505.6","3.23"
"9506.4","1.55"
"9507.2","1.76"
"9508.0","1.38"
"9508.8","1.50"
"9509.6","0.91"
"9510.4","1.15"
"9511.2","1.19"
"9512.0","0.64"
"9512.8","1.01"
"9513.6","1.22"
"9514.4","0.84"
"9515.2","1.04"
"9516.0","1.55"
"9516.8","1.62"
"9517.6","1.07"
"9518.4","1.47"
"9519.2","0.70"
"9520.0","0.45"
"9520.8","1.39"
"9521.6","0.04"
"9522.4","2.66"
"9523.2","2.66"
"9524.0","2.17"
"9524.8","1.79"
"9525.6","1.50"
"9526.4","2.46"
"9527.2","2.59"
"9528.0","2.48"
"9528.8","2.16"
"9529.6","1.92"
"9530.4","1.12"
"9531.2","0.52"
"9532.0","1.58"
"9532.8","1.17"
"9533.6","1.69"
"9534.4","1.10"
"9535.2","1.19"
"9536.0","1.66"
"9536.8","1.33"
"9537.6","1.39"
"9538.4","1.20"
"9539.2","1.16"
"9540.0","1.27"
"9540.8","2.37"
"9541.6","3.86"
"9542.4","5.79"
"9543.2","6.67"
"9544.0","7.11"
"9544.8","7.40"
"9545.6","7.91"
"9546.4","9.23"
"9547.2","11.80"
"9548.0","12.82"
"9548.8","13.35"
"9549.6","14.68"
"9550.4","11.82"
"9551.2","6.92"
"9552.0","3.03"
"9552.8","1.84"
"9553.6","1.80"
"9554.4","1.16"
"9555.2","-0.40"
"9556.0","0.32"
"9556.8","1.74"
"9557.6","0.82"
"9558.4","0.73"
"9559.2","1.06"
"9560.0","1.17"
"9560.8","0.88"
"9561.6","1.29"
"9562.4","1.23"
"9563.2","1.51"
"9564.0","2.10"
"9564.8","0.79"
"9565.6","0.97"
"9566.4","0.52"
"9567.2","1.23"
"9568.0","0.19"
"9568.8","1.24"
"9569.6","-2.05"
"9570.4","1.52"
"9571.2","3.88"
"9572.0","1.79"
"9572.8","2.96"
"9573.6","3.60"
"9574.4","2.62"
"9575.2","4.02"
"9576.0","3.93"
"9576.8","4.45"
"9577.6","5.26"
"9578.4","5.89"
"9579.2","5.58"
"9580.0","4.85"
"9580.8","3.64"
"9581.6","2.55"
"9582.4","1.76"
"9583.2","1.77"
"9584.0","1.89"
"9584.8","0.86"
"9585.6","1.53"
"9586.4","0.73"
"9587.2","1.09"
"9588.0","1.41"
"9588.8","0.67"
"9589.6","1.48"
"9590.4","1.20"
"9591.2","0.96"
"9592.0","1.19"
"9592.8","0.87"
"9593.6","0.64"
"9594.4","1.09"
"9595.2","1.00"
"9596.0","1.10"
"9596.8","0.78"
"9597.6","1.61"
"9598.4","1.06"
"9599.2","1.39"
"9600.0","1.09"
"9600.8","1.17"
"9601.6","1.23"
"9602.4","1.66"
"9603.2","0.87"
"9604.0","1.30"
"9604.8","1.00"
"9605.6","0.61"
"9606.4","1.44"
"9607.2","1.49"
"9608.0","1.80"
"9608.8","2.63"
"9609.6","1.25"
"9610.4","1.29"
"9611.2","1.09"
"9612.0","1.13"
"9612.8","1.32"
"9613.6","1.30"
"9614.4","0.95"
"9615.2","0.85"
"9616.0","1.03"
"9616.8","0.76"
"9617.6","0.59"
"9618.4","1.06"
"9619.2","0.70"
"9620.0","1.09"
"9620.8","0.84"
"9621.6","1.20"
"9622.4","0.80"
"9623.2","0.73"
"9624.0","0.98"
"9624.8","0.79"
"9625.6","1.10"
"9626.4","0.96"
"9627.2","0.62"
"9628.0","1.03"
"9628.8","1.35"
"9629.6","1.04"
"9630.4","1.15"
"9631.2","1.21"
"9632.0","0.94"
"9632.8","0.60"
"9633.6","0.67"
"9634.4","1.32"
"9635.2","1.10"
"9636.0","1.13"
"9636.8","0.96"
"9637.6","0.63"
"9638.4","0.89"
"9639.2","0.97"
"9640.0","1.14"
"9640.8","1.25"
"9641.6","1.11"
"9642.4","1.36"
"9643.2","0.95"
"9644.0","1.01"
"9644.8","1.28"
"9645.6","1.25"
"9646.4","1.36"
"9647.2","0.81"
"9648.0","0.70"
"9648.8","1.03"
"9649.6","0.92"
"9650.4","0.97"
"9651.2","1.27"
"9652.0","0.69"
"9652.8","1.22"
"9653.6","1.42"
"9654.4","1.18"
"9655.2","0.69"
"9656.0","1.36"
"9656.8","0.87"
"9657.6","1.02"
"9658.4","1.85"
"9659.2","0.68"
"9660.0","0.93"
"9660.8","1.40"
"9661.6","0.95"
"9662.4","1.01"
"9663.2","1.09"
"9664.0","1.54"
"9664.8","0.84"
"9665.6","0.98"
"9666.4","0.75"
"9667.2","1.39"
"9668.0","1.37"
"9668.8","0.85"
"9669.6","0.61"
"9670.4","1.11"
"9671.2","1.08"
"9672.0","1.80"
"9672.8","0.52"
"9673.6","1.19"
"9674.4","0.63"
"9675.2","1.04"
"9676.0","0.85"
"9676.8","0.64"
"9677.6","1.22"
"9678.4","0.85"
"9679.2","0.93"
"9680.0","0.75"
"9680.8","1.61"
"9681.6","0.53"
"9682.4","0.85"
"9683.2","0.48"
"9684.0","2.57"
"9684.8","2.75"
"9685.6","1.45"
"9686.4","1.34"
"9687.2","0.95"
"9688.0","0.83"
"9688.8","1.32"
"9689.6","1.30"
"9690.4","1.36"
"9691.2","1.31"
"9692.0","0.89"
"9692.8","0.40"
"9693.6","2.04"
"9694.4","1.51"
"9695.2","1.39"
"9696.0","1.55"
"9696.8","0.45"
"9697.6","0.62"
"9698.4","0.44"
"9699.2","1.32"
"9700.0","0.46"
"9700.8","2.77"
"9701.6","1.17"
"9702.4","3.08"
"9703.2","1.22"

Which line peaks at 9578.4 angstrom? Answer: [N II] 6583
